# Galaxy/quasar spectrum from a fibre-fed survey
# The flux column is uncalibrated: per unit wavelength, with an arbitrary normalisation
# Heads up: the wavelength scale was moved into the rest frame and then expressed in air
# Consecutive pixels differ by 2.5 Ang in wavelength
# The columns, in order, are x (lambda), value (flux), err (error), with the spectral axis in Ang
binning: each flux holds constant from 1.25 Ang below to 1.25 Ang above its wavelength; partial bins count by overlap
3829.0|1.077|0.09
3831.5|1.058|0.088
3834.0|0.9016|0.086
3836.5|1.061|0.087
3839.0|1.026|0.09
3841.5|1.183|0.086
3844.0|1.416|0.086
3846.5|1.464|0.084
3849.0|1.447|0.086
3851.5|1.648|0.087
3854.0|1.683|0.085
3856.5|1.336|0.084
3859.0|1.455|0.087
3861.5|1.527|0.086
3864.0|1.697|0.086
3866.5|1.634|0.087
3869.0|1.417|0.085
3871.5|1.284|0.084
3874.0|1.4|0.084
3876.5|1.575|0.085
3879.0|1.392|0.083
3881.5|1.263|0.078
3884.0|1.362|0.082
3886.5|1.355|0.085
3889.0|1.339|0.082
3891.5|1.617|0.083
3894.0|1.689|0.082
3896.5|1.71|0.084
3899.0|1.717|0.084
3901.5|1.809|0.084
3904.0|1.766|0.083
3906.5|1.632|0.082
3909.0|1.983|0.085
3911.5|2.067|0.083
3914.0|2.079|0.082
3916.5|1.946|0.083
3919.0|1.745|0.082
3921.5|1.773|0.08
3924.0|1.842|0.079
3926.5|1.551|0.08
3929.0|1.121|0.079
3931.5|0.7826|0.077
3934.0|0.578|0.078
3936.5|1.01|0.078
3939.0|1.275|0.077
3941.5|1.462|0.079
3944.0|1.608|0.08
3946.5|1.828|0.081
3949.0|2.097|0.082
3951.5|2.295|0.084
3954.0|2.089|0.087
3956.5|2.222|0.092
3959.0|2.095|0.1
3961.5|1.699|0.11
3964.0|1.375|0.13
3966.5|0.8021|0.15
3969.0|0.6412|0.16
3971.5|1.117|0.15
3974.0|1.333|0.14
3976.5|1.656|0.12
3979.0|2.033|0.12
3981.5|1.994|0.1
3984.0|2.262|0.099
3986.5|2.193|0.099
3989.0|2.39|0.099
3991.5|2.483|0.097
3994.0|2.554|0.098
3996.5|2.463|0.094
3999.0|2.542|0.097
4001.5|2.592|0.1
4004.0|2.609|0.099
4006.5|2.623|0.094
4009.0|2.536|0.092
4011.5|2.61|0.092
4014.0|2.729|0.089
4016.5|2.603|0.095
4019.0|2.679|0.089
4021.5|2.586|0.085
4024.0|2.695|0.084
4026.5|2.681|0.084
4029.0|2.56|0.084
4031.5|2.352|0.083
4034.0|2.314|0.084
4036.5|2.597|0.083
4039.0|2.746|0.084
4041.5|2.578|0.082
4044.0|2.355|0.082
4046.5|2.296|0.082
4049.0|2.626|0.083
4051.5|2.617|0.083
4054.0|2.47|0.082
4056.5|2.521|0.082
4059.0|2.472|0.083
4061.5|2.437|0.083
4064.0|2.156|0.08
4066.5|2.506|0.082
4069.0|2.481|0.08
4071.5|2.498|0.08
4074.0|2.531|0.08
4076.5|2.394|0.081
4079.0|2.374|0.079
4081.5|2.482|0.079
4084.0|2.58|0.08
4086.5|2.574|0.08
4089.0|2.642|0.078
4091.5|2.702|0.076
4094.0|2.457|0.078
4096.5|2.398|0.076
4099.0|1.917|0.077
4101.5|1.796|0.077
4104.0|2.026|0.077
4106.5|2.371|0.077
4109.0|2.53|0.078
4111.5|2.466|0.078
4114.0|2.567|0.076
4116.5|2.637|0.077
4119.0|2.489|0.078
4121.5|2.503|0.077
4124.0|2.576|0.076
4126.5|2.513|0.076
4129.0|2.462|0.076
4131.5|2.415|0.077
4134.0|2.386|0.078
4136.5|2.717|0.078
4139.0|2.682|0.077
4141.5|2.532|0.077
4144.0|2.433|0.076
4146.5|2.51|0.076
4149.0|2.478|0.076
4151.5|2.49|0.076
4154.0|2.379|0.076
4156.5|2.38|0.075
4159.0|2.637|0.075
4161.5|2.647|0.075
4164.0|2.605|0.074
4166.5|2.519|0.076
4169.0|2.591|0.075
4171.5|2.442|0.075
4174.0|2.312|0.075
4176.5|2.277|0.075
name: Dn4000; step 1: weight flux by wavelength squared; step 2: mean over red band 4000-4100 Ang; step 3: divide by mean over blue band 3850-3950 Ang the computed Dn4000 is 1.75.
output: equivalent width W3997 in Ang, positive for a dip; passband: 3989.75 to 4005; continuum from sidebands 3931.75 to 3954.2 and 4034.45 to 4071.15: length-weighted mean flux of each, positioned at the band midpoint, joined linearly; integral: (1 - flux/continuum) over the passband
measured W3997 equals -4.1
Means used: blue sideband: 1.52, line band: 2.53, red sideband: 2.49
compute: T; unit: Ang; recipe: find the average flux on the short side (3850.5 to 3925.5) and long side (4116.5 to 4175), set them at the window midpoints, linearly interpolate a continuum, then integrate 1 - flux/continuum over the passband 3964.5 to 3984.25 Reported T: 5.0 Ang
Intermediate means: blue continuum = 1.62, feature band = 1.44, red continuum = 2.51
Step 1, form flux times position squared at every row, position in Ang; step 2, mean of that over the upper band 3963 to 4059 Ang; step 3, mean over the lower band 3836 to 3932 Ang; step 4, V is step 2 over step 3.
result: 1.6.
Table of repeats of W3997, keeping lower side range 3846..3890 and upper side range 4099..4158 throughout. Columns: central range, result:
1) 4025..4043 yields -3.99 Ang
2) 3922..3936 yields 4.04 Ang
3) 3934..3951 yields 2.31 Ang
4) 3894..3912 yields -2.26 Ang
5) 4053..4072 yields -2.16 Ang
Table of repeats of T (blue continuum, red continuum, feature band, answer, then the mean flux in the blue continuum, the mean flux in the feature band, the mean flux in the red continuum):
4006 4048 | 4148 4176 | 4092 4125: 1.95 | 2.56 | 2.37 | 2.49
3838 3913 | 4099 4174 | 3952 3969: 1.58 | 1.53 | 1.66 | 2.46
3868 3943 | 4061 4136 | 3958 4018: -4.92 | 1.52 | 2.08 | 2.43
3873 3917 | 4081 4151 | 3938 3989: 4.72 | 1.65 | 1.72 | 2.46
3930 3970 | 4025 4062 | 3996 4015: -4.48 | 1.49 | 2.59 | 2.51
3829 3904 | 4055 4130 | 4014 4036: -4.50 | 1.43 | 2.57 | 2.44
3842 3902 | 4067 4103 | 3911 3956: 3.64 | 1.5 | 1.62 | 2.42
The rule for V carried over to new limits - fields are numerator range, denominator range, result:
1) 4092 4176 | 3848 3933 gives 1.76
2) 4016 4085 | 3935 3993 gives 1.51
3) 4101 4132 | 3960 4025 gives 1.20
